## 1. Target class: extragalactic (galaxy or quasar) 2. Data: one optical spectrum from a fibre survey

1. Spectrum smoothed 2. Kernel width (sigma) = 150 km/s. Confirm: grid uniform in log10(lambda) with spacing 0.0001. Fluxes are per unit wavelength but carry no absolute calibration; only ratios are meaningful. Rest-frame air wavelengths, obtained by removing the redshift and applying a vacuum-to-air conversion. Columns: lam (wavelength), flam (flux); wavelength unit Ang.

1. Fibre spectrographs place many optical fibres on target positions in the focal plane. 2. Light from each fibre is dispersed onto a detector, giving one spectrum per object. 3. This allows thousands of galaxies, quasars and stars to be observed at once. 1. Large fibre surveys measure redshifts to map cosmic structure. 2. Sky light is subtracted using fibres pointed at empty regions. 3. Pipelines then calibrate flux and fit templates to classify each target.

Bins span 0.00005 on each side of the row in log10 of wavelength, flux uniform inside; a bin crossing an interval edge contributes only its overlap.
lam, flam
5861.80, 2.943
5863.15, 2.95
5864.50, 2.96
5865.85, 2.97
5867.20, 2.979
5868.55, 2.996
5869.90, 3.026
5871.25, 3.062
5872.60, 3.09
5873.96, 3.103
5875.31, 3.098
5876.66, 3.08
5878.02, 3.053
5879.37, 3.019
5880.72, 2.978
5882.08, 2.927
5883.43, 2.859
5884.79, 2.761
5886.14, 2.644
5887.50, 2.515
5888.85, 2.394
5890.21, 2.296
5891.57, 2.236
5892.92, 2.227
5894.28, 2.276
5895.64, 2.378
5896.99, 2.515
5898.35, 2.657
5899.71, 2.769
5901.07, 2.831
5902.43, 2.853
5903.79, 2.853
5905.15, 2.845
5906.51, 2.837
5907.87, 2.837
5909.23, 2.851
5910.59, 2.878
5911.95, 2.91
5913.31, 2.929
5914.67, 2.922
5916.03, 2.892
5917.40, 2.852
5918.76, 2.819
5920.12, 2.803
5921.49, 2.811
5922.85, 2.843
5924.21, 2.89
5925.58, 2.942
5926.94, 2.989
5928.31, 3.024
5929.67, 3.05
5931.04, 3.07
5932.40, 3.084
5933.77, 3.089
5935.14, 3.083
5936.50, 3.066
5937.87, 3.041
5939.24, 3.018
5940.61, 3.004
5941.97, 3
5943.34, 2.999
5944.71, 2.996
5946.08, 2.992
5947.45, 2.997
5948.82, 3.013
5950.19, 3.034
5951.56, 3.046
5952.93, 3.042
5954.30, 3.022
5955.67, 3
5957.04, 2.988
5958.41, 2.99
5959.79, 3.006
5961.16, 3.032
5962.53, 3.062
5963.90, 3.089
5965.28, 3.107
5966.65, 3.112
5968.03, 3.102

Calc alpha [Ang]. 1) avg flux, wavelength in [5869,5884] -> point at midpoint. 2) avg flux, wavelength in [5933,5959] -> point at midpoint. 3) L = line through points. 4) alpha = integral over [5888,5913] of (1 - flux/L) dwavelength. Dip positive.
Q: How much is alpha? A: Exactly 3.2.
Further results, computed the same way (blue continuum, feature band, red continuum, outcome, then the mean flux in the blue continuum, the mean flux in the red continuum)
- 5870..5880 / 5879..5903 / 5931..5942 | 3.5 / 3.07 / 3.05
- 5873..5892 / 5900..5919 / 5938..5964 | 0.1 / 2.79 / 3.02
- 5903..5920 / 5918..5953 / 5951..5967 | -0.4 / 2.87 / 3.04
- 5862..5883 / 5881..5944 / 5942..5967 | 4.3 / 3.02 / 3.03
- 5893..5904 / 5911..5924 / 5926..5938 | 0.0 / 2.61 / 3.05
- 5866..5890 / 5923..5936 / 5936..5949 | -0.1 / 2.91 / 3.01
